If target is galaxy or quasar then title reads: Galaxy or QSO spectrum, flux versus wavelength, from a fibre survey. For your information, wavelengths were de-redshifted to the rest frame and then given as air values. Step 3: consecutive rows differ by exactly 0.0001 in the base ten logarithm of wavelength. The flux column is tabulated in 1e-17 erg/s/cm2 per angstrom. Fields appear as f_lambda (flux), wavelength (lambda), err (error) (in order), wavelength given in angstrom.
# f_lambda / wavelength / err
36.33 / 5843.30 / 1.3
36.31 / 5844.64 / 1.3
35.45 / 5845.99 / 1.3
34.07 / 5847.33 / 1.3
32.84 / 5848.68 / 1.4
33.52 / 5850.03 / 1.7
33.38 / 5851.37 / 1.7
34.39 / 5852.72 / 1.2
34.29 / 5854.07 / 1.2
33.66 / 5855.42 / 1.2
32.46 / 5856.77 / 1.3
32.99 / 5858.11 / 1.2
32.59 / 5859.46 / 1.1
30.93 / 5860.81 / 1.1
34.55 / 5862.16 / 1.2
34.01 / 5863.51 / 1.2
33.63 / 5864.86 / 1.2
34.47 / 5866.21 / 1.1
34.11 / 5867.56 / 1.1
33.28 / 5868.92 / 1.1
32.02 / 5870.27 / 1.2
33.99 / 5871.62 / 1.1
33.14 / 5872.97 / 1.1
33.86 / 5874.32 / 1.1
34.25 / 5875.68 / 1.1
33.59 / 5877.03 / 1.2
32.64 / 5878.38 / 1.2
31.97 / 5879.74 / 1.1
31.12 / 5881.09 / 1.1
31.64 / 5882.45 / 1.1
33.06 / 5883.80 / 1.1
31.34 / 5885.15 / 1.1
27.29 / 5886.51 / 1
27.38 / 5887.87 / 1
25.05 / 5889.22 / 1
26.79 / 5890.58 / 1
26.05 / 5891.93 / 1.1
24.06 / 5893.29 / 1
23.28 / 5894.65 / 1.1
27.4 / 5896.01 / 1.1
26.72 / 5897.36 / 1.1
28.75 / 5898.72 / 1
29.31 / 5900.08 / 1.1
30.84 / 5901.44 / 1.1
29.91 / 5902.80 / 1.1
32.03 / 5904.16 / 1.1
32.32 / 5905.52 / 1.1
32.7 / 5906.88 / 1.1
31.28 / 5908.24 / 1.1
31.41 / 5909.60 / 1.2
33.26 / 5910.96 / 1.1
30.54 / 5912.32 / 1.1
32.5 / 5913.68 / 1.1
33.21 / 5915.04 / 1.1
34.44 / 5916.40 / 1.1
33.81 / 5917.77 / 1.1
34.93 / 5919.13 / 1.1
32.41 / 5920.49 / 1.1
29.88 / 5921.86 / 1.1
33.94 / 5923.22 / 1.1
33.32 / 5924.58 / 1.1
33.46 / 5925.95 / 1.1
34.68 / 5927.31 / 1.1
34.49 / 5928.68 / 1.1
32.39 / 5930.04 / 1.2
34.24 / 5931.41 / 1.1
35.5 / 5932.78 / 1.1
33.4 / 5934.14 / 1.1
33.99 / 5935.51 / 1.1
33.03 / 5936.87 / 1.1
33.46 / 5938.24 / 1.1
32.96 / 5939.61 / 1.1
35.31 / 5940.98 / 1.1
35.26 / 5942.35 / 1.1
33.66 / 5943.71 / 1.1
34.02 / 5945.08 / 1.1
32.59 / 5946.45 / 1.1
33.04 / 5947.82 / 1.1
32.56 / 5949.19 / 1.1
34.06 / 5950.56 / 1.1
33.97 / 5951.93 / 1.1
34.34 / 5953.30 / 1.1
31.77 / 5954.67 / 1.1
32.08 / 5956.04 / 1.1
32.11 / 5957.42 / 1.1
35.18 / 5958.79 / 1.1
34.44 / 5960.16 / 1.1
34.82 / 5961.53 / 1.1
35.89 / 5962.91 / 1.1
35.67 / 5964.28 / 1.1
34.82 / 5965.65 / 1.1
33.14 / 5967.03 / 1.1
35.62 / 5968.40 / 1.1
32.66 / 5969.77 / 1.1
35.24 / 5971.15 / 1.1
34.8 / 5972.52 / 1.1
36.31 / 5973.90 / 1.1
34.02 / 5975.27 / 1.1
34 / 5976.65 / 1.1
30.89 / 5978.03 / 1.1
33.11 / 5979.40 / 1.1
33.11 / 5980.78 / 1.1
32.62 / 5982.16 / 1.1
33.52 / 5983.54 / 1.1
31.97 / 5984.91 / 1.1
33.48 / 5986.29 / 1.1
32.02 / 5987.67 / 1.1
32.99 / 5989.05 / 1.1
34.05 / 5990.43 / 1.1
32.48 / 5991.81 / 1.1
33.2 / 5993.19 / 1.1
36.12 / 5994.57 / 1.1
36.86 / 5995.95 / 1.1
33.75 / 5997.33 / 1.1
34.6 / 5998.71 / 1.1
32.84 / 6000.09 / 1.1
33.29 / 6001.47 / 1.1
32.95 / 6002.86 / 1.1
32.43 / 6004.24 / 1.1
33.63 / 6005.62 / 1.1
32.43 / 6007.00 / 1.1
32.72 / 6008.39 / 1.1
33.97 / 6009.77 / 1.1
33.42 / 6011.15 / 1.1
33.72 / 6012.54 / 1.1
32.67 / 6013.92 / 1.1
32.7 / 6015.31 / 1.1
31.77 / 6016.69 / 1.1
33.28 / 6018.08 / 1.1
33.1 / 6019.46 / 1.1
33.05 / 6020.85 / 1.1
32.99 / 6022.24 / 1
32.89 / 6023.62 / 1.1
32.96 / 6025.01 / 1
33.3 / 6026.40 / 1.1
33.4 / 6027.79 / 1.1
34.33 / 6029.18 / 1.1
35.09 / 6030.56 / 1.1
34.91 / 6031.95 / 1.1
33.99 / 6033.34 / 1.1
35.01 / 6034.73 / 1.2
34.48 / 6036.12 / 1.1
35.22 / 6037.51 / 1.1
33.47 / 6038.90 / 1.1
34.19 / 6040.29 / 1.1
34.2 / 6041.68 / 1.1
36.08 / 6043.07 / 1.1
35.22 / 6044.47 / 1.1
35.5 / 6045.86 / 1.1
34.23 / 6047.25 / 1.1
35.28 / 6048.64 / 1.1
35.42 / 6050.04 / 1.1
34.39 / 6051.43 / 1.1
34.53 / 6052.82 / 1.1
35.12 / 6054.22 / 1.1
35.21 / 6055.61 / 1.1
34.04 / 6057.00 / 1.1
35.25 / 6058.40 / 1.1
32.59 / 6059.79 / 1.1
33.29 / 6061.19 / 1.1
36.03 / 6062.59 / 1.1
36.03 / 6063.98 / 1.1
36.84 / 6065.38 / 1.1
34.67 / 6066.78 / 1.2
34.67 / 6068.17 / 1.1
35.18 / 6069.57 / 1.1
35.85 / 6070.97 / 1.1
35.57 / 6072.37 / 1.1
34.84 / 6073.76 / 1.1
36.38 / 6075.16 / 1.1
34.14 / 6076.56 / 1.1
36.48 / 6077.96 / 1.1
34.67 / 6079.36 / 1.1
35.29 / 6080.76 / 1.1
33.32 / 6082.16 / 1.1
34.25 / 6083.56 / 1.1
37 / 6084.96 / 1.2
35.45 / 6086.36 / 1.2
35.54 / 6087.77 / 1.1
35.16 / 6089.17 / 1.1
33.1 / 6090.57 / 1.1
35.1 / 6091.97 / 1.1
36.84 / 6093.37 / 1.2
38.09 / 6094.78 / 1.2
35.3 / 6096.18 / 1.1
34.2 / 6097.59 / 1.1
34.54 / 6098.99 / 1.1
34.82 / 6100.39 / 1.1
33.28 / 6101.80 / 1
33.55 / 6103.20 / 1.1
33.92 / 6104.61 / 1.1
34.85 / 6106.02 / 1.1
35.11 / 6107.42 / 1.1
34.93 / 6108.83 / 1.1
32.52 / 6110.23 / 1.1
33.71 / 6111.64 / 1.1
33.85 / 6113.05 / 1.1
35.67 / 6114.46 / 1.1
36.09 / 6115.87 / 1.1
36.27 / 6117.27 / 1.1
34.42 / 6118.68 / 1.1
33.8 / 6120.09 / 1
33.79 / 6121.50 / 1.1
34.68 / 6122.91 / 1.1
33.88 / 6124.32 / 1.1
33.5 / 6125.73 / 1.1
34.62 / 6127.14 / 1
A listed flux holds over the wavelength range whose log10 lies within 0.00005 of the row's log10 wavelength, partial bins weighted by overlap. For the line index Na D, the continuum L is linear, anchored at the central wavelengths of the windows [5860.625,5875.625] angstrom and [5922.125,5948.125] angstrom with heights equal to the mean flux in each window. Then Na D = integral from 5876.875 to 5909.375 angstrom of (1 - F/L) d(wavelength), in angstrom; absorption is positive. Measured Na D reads 4.1 angstrom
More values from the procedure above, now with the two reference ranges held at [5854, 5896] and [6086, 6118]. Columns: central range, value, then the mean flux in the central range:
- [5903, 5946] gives -1.6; 33.2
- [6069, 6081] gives -0.3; 35.4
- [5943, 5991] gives -1.4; 33.7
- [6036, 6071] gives -0.8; 34.9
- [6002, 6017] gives 0.2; 33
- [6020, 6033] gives 0.0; 33.7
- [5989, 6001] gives -0.4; 34.2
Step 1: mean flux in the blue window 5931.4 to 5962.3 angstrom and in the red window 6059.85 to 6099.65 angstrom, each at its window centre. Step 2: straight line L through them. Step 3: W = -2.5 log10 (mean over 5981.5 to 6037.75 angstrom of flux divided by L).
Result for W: 0.03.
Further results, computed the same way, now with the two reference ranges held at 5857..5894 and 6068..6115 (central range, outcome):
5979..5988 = 0.012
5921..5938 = -0.039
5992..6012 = -0.007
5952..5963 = -0.030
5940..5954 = -0.041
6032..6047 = -0.020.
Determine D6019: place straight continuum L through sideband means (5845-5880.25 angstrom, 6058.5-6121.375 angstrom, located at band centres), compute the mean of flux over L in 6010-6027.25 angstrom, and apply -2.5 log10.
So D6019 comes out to 0.05 mag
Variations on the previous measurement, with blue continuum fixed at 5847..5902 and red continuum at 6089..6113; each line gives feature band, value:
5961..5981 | -0.051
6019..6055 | -0.021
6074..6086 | -0.027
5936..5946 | -0.054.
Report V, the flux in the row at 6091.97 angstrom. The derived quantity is 35.1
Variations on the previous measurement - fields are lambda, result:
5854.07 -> 34.29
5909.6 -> 31.41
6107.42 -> 35.11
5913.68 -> 32.5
